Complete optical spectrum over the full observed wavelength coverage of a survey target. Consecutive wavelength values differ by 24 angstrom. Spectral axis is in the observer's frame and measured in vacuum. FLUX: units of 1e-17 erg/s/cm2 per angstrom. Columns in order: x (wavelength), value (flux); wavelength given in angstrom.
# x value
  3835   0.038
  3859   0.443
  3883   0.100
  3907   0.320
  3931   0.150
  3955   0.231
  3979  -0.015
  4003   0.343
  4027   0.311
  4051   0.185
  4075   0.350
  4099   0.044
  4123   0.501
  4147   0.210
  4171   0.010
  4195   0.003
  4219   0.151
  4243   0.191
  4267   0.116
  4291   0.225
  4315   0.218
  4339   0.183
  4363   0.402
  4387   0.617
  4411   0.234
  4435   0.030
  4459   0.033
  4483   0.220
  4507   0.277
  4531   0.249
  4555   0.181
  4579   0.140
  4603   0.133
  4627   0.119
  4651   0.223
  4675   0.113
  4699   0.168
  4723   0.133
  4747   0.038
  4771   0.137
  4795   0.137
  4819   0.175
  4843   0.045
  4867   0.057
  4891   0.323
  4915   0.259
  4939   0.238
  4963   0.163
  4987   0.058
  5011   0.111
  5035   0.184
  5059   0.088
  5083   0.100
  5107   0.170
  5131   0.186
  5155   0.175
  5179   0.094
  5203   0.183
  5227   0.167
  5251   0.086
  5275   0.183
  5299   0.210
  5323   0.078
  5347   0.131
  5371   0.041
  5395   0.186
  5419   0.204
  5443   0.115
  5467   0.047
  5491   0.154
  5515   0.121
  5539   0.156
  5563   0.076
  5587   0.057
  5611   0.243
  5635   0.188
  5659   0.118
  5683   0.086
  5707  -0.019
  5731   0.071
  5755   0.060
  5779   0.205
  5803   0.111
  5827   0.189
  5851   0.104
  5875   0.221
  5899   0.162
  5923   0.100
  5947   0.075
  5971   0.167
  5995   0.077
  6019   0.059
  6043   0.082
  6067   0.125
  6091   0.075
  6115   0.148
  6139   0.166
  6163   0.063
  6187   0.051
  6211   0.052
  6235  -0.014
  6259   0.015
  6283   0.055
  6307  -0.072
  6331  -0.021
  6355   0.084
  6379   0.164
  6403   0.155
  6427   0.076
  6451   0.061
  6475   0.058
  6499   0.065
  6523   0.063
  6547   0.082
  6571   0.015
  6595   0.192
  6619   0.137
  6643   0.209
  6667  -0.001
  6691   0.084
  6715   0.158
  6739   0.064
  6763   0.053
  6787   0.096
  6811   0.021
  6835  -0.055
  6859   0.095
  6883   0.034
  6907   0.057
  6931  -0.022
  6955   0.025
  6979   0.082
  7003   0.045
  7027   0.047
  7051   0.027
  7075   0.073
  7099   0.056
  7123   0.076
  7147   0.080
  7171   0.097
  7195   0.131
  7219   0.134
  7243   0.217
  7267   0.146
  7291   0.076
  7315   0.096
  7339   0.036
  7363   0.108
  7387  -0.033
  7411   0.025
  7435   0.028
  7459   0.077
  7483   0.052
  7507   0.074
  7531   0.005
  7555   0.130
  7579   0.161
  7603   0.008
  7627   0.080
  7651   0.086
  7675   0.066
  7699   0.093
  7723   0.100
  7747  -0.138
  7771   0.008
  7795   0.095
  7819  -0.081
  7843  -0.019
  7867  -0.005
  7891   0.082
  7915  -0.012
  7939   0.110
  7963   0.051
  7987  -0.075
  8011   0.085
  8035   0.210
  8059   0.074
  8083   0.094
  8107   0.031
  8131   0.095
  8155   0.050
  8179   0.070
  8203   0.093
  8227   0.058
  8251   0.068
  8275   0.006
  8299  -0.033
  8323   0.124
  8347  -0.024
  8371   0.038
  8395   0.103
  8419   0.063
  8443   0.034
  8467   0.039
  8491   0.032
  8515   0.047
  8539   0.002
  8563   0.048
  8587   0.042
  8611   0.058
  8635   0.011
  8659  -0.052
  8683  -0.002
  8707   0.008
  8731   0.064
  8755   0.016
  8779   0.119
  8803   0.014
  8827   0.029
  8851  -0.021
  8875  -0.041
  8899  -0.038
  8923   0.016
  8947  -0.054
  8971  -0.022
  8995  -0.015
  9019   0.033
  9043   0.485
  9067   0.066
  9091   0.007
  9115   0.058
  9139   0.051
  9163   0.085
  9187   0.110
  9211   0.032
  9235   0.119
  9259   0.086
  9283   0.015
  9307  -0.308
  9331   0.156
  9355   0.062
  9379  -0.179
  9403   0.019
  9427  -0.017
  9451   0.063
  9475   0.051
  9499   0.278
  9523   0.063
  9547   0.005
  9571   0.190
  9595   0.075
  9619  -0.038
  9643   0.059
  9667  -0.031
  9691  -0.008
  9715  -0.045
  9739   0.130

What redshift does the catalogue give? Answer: 1.43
